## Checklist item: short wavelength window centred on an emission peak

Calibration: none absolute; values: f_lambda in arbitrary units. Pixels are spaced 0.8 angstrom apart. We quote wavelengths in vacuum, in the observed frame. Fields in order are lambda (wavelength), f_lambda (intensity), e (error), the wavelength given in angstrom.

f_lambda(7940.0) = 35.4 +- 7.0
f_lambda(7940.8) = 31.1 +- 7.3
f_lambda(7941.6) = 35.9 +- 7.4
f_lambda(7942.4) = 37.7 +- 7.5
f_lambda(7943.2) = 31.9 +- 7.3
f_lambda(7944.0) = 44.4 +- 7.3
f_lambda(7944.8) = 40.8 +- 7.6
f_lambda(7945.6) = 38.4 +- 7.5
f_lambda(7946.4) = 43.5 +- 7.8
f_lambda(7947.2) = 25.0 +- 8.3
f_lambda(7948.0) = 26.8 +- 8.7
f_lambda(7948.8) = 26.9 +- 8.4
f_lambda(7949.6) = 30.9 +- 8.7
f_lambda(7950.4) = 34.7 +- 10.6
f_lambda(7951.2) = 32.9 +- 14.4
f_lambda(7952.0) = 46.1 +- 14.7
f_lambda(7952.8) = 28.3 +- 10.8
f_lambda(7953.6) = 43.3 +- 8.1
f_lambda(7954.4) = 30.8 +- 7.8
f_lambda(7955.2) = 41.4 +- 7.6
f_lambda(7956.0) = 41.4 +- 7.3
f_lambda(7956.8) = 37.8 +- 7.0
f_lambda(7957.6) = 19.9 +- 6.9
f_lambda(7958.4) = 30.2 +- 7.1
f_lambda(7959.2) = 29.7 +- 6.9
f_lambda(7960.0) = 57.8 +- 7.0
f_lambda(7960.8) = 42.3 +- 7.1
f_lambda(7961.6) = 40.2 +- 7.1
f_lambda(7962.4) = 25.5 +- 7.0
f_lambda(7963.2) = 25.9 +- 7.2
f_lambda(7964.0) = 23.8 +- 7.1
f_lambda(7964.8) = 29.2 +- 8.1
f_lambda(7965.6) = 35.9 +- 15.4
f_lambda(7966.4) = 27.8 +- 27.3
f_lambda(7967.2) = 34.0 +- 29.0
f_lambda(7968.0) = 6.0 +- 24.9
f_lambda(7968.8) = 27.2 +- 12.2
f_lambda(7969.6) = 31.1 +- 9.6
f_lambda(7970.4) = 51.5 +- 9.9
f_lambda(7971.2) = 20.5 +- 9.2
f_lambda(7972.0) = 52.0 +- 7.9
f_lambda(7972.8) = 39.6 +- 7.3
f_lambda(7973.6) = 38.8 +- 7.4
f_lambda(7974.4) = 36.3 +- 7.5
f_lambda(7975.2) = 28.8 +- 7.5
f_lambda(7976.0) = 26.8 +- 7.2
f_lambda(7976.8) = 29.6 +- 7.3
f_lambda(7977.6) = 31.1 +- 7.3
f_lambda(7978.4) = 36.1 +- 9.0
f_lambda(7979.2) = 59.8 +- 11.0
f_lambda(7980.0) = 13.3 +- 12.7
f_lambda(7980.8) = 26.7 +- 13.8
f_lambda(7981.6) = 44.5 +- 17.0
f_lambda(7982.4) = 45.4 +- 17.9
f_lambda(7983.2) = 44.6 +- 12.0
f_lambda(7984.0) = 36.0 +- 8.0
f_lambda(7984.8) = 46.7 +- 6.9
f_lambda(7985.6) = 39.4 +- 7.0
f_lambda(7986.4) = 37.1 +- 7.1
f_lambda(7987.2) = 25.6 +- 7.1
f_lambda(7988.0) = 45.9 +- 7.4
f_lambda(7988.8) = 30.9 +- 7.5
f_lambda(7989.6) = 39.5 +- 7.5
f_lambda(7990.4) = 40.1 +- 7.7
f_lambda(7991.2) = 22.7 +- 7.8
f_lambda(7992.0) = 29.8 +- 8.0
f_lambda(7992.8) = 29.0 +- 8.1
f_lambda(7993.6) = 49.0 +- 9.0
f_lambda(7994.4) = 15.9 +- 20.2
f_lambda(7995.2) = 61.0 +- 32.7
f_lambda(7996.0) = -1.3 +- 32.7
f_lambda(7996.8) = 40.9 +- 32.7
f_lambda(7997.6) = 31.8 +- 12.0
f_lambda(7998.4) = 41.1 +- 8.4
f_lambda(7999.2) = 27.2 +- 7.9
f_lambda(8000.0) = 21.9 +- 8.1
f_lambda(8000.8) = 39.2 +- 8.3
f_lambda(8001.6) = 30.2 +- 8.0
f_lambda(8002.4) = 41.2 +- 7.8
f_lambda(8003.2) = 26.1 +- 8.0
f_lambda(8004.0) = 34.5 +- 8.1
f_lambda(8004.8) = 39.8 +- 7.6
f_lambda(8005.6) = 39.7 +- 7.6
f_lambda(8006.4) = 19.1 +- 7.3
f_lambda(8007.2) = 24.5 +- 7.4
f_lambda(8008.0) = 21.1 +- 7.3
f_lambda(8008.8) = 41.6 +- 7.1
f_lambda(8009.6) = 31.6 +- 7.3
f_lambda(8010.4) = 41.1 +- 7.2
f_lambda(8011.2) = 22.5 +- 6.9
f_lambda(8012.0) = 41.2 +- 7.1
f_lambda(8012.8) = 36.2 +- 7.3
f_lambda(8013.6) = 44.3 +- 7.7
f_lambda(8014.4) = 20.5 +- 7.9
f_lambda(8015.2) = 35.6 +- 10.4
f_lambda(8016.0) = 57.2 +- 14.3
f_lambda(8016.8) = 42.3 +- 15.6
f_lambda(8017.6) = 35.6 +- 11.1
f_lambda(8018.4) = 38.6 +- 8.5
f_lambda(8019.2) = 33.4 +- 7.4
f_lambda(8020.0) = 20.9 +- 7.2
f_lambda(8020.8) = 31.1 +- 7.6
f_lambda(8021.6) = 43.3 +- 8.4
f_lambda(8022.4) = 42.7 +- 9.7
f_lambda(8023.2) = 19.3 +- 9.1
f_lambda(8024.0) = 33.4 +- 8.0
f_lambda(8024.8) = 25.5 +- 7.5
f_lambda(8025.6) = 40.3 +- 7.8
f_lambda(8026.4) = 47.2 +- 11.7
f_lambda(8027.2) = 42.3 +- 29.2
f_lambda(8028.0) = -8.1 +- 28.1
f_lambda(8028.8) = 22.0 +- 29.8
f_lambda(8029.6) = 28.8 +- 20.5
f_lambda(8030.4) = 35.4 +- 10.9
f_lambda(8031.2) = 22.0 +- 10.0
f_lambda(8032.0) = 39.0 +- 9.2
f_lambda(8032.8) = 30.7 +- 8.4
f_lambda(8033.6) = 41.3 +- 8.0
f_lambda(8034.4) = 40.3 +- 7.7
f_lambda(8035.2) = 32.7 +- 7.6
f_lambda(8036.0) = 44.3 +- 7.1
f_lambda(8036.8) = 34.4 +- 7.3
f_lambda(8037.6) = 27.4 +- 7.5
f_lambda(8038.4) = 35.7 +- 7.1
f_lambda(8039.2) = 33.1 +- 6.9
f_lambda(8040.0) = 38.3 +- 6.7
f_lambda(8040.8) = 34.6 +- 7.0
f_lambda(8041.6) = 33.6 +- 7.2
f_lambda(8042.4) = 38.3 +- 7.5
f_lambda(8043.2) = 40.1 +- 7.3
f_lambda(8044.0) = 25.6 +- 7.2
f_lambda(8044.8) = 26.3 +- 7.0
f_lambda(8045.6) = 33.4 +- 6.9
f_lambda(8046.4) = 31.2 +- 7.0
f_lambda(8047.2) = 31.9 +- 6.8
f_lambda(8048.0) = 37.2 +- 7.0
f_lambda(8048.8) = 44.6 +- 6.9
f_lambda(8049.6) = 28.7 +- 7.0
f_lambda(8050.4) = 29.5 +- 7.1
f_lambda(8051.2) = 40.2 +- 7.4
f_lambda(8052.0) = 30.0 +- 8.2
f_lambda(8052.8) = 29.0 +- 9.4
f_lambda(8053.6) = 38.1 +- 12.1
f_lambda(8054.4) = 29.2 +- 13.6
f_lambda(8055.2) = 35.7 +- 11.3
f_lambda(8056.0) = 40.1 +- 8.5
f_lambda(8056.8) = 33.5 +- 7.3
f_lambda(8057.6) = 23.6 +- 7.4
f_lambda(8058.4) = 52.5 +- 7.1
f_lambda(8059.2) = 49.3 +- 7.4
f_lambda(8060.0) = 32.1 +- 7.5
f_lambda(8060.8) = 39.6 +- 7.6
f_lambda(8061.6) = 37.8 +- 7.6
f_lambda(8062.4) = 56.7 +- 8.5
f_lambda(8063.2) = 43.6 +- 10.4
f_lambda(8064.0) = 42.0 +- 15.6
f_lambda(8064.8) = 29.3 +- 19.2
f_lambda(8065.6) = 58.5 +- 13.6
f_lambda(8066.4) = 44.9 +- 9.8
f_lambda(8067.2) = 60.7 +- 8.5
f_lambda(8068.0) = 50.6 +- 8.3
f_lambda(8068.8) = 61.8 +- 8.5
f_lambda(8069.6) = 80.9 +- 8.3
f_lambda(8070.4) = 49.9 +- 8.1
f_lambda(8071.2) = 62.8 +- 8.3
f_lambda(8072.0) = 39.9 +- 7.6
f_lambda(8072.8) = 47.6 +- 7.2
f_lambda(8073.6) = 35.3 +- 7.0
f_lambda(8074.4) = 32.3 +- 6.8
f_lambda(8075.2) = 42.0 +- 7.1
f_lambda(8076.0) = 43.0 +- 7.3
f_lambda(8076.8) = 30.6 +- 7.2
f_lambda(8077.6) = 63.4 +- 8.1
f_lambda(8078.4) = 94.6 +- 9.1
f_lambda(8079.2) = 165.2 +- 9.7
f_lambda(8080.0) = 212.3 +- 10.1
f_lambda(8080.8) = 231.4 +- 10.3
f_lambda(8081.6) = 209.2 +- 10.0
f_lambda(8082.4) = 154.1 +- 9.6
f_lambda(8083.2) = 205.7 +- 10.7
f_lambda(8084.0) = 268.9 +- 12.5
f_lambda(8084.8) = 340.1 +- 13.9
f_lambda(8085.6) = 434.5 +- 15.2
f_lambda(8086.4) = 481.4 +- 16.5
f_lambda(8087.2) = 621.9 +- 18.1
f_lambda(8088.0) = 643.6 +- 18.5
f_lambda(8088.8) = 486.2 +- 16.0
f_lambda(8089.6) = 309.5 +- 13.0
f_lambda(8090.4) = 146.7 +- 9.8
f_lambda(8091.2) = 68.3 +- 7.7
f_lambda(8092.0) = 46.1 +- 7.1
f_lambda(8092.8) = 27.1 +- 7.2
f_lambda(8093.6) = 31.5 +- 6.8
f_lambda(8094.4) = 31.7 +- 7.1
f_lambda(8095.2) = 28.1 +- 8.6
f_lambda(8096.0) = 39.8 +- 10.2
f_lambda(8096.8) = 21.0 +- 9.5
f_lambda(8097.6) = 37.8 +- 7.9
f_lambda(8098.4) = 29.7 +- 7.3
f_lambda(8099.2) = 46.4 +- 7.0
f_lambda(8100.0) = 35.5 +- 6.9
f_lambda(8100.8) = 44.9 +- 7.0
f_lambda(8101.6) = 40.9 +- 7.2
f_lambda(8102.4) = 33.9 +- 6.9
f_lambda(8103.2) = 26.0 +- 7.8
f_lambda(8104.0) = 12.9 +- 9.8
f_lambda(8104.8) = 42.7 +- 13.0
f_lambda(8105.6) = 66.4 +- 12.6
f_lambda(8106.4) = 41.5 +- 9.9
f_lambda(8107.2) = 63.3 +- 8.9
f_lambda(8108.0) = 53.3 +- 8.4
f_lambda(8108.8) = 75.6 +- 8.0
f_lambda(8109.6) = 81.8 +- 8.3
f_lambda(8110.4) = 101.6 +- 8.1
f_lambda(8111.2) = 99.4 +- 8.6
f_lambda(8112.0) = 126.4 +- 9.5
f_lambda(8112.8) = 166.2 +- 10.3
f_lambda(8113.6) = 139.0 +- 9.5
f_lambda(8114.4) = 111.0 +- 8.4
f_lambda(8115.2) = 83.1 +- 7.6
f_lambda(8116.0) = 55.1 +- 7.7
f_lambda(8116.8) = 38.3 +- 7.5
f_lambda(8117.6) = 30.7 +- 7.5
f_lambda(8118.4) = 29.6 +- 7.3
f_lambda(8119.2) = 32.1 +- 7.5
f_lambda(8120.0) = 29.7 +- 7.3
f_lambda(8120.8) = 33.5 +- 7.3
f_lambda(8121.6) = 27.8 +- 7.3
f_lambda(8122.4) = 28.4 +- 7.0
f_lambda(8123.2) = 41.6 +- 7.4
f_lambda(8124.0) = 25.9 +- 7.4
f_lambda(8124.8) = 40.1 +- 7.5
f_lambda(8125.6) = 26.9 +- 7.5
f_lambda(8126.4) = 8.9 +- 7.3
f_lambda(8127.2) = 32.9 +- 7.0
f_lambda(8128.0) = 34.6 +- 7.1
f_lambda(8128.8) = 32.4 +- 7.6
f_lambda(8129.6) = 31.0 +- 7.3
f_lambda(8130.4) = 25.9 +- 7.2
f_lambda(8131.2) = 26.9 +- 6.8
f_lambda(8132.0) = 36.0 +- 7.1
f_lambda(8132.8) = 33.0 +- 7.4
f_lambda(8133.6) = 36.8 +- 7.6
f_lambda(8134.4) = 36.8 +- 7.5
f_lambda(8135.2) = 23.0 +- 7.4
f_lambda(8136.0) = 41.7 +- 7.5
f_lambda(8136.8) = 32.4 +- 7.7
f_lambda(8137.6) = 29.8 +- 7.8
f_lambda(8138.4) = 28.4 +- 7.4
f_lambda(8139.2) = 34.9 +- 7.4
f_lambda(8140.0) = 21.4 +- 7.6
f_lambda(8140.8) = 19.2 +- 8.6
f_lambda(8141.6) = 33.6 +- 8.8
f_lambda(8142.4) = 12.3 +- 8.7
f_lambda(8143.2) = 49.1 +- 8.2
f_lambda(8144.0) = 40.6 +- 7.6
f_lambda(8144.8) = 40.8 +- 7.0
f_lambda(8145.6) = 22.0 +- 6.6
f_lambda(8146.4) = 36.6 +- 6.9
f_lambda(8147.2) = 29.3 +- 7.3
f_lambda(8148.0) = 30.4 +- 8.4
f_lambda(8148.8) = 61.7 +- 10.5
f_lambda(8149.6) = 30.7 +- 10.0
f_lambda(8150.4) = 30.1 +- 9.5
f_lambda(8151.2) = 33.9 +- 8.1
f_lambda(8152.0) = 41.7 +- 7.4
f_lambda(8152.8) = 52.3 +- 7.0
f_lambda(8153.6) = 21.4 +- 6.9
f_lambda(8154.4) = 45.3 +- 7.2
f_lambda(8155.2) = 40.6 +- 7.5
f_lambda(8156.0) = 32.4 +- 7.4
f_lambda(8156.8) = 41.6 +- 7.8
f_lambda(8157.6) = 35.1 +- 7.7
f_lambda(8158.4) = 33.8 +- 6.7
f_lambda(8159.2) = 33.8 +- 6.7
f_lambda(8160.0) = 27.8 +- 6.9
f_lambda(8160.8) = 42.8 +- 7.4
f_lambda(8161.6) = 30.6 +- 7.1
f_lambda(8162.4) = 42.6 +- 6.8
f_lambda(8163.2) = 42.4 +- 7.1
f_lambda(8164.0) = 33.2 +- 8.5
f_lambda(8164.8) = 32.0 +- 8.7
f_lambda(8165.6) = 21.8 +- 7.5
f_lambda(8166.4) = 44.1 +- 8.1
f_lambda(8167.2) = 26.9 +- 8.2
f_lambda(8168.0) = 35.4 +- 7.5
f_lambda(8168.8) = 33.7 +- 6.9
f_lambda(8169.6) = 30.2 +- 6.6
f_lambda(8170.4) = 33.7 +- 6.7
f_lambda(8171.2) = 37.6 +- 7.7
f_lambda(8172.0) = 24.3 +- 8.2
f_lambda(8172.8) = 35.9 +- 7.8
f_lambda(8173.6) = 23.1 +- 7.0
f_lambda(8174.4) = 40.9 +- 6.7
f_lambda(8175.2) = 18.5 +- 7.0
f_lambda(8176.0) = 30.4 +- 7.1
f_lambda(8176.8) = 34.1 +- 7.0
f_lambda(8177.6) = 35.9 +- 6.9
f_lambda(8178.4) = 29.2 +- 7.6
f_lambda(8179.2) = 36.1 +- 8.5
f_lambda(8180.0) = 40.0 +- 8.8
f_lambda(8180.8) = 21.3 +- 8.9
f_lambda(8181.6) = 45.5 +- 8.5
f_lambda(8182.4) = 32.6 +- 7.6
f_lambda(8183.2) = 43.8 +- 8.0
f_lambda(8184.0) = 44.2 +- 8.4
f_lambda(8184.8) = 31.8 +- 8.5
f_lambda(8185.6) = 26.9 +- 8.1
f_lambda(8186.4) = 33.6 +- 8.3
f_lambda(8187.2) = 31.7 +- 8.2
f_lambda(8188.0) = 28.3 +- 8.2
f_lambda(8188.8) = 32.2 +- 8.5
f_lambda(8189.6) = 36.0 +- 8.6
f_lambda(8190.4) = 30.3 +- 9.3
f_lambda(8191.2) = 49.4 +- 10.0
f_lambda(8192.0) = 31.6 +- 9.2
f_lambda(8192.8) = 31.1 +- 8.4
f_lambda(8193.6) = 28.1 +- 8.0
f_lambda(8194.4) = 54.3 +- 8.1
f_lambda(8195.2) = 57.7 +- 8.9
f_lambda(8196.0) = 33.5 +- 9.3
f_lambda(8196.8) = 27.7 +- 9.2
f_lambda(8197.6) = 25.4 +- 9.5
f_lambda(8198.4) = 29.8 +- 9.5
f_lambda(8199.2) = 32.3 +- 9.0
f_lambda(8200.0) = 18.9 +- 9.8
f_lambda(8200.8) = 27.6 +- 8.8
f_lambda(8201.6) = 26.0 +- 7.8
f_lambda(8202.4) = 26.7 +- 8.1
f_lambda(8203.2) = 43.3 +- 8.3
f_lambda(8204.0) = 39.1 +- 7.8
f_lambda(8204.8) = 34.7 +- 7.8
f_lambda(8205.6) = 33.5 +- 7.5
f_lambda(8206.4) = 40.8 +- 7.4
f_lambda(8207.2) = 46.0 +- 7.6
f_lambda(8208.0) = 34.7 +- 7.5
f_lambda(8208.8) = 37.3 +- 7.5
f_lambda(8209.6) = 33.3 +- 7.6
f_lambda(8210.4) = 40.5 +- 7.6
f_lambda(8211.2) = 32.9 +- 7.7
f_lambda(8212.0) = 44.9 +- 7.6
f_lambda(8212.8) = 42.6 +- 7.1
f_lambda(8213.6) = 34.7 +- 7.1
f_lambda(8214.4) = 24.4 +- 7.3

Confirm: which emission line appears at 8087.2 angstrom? Halpha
